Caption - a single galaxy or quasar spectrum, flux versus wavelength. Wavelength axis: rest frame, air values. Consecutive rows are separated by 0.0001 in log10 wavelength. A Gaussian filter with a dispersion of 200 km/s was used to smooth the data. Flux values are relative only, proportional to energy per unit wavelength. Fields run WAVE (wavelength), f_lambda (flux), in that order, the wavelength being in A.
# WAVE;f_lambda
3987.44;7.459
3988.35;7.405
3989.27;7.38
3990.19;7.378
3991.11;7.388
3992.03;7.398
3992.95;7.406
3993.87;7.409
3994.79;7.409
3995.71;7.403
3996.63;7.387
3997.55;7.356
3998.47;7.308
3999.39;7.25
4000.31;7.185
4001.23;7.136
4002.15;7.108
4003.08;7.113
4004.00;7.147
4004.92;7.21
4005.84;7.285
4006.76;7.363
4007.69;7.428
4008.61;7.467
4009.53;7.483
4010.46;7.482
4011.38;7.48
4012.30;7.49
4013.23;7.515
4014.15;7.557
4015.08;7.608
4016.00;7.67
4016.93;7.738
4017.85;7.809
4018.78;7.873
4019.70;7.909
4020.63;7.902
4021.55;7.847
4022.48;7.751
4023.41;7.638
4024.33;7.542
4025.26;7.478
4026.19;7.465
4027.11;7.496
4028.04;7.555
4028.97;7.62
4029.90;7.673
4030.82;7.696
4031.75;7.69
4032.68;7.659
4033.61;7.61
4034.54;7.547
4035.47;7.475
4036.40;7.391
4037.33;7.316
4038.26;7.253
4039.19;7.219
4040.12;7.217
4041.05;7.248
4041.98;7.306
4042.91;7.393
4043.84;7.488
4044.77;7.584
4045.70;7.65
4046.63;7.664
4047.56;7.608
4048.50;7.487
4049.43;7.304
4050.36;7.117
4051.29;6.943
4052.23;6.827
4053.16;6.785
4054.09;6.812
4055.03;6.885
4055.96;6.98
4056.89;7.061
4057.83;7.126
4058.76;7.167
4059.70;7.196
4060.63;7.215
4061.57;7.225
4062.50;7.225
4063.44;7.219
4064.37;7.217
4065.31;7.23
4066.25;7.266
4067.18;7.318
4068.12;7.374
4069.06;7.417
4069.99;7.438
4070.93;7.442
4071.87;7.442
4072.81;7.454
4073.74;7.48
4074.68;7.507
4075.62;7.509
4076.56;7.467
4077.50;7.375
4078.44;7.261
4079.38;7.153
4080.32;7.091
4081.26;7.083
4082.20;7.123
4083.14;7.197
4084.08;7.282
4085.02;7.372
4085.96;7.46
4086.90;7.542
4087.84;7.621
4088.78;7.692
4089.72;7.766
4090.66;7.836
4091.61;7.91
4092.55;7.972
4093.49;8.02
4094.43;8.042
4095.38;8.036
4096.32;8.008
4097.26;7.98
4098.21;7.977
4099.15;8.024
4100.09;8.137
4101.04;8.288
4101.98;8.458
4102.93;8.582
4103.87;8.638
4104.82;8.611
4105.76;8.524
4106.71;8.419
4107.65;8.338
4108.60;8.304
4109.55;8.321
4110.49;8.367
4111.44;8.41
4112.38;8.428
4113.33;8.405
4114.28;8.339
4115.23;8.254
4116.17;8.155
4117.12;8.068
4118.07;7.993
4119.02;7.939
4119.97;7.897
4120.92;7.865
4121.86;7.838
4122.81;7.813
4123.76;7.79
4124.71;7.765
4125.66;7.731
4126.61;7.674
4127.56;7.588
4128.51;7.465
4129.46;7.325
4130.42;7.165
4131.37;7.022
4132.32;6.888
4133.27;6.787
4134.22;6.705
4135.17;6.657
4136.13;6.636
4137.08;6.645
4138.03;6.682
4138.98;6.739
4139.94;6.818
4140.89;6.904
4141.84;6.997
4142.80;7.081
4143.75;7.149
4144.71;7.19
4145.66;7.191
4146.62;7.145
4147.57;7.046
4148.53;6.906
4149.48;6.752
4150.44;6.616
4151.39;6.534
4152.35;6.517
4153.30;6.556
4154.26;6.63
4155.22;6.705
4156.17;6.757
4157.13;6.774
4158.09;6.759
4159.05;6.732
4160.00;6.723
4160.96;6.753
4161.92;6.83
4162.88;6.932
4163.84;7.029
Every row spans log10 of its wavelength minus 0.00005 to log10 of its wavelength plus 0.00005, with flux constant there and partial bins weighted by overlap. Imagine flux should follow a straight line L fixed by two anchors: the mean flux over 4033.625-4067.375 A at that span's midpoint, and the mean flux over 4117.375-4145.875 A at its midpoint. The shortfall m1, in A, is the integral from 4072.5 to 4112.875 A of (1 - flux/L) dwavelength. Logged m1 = -3.3 A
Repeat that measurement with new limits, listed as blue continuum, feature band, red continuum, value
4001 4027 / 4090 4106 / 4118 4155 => -2.0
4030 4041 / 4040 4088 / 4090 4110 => 3.1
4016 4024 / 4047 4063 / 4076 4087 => 0.8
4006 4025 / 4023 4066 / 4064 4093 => 1.1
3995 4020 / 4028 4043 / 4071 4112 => 0.2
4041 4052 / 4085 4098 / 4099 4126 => 0.2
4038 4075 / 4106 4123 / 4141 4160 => -2.9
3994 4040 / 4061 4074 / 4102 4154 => 0.3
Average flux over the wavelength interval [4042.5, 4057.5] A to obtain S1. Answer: 7.22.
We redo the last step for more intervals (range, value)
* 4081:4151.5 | 7.63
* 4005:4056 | 7.46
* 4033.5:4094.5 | 7.36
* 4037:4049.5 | 7.42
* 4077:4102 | 7.68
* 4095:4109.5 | 8.29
